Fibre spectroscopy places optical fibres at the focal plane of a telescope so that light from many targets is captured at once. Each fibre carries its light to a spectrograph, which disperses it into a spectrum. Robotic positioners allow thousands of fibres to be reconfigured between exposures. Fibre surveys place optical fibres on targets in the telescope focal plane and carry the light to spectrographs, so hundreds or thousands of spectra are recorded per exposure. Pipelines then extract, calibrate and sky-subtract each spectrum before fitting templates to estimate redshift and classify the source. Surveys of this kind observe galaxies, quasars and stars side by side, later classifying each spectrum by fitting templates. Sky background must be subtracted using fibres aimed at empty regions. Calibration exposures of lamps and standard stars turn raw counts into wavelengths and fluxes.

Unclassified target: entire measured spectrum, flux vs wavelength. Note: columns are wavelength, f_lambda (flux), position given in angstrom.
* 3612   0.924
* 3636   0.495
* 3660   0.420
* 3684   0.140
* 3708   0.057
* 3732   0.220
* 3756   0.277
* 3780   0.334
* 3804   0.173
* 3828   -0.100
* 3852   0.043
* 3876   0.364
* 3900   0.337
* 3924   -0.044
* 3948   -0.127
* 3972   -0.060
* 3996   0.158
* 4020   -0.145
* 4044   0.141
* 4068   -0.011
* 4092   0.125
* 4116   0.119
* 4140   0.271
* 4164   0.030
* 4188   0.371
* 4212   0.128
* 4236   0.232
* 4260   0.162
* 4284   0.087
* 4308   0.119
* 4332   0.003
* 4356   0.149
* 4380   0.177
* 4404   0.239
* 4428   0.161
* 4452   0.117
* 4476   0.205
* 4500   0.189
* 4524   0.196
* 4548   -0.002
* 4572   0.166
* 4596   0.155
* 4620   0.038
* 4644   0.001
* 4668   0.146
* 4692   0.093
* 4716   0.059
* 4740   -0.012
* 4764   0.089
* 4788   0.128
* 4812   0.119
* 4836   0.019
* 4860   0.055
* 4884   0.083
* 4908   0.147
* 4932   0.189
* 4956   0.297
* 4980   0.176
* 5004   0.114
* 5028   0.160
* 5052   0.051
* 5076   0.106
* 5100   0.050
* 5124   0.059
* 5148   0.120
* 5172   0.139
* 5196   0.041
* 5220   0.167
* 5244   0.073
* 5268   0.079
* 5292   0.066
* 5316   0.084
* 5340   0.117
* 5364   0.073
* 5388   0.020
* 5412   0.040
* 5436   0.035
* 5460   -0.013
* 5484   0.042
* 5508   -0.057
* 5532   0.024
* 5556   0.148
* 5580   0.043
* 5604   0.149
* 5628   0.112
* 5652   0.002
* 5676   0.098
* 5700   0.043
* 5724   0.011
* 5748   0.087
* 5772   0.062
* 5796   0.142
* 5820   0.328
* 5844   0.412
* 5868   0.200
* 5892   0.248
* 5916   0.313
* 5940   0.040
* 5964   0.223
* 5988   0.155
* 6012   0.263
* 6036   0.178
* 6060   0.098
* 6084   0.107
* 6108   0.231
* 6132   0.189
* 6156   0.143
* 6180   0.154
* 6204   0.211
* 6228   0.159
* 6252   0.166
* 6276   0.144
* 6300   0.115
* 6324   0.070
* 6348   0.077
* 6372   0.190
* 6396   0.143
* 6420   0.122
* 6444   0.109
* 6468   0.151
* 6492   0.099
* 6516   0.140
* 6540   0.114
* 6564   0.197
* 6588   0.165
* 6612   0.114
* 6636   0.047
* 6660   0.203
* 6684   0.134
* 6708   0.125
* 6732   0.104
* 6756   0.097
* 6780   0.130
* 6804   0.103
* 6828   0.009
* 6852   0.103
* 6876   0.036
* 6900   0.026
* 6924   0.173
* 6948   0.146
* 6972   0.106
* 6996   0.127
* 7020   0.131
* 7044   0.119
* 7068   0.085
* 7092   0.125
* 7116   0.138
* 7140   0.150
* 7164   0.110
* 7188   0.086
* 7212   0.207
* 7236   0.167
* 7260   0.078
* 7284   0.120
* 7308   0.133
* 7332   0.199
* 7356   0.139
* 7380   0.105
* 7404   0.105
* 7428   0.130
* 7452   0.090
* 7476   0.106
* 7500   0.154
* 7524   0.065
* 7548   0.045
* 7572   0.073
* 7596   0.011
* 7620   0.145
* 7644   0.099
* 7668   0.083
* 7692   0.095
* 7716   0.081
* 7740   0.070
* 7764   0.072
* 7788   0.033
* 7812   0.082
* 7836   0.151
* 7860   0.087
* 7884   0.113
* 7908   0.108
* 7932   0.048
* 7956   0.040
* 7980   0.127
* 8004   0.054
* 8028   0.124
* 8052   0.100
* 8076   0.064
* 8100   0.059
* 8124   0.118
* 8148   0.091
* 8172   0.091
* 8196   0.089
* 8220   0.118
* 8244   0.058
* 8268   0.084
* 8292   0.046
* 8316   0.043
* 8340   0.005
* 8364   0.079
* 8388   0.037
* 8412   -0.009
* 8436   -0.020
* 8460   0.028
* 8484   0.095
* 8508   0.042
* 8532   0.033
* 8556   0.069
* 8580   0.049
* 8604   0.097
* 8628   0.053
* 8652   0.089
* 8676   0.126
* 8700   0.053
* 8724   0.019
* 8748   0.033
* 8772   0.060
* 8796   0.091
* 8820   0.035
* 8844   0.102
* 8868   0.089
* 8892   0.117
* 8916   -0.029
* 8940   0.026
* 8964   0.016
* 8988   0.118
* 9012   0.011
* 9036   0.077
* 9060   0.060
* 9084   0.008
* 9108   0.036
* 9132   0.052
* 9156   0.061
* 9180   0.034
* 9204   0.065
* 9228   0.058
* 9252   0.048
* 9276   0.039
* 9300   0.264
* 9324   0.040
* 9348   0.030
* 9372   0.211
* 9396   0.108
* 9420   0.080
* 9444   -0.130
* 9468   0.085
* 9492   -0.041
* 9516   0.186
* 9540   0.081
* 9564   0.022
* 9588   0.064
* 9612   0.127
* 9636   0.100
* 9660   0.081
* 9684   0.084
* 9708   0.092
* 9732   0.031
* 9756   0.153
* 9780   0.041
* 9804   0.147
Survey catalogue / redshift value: 1.50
